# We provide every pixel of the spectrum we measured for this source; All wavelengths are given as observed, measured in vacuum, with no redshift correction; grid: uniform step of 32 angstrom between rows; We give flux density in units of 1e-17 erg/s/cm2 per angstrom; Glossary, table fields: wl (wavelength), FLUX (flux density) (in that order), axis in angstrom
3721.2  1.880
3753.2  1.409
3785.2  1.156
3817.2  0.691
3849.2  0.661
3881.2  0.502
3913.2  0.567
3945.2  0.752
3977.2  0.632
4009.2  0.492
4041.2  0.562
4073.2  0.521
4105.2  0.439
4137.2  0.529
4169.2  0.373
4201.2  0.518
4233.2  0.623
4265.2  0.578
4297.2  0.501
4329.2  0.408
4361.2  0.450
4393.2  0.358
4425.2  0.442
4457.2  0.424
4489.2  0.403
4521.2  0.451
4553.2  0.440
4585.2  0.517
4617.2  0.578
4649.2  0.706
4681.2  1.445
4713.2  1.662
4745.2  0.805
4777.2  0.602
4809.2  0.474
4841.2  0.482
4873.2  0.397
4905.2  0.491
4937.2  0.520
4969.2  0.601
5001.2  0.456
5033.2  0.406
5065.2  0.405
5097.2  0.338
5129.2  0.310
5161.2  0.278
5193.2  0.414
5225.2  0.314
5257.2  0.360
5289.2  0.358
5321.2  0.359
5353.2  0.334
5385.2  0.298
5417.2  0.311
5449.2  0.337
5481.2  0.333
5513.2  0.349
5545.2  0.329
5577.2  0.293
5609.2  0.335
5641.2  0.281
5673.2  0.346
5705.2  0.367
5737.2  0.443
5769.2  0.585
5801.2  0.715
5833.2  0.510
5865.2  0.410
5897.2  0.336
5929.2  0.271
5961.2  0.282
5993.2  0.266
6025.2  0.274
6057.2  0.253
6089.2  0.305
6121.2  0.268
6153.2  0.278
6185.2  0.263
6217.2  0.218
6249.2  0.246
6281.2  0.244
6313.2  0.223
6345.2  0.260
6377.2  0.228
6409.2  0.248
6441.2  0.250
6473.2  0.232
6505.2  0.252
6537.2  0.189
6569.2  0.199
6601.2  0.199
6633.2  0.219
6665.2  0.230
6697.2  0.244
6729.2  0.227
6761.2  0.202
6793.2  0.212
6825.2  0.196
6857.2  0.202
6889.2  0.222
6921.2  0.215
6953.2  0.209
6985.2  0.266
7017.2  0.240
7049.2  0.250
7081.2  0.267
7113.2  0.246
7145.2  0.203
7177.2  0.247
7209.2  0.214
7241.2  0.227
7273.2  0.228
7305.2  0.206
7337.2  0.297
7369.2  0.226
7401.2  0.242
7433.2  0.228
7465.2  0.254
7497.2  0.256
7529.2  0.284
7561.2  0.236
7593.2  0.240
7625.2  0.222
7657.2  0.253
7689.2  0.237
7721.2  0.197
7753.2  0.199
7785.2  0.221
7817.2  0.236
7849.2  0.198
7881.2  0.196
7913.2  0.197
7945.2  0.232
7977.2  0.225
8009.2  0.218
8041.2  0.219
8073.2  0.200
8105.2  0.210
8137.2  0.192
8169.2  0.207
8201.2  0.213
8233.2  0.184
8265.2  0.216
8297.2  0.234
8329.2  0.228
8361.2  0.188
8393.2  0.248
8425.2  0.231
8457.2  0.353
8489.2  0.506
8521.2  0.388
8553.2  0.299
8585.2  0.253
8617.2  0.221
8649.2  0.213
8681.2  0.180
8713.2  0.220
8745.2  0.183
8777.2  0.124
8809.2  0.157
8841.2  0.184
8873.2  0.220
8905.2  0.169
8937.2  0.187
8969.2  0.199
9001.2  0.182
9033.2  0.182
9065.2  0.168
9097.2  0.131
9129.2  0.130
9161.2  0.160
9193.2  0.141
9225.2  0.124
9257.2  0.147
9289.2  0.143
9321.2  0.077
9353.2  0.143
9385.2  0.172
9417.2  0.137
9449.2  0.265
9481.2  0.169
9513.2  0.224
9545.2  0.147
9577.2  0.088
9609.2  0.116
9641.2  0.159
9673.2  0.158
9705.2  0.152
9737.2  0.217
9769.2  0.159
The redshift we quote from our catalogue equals 2.036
